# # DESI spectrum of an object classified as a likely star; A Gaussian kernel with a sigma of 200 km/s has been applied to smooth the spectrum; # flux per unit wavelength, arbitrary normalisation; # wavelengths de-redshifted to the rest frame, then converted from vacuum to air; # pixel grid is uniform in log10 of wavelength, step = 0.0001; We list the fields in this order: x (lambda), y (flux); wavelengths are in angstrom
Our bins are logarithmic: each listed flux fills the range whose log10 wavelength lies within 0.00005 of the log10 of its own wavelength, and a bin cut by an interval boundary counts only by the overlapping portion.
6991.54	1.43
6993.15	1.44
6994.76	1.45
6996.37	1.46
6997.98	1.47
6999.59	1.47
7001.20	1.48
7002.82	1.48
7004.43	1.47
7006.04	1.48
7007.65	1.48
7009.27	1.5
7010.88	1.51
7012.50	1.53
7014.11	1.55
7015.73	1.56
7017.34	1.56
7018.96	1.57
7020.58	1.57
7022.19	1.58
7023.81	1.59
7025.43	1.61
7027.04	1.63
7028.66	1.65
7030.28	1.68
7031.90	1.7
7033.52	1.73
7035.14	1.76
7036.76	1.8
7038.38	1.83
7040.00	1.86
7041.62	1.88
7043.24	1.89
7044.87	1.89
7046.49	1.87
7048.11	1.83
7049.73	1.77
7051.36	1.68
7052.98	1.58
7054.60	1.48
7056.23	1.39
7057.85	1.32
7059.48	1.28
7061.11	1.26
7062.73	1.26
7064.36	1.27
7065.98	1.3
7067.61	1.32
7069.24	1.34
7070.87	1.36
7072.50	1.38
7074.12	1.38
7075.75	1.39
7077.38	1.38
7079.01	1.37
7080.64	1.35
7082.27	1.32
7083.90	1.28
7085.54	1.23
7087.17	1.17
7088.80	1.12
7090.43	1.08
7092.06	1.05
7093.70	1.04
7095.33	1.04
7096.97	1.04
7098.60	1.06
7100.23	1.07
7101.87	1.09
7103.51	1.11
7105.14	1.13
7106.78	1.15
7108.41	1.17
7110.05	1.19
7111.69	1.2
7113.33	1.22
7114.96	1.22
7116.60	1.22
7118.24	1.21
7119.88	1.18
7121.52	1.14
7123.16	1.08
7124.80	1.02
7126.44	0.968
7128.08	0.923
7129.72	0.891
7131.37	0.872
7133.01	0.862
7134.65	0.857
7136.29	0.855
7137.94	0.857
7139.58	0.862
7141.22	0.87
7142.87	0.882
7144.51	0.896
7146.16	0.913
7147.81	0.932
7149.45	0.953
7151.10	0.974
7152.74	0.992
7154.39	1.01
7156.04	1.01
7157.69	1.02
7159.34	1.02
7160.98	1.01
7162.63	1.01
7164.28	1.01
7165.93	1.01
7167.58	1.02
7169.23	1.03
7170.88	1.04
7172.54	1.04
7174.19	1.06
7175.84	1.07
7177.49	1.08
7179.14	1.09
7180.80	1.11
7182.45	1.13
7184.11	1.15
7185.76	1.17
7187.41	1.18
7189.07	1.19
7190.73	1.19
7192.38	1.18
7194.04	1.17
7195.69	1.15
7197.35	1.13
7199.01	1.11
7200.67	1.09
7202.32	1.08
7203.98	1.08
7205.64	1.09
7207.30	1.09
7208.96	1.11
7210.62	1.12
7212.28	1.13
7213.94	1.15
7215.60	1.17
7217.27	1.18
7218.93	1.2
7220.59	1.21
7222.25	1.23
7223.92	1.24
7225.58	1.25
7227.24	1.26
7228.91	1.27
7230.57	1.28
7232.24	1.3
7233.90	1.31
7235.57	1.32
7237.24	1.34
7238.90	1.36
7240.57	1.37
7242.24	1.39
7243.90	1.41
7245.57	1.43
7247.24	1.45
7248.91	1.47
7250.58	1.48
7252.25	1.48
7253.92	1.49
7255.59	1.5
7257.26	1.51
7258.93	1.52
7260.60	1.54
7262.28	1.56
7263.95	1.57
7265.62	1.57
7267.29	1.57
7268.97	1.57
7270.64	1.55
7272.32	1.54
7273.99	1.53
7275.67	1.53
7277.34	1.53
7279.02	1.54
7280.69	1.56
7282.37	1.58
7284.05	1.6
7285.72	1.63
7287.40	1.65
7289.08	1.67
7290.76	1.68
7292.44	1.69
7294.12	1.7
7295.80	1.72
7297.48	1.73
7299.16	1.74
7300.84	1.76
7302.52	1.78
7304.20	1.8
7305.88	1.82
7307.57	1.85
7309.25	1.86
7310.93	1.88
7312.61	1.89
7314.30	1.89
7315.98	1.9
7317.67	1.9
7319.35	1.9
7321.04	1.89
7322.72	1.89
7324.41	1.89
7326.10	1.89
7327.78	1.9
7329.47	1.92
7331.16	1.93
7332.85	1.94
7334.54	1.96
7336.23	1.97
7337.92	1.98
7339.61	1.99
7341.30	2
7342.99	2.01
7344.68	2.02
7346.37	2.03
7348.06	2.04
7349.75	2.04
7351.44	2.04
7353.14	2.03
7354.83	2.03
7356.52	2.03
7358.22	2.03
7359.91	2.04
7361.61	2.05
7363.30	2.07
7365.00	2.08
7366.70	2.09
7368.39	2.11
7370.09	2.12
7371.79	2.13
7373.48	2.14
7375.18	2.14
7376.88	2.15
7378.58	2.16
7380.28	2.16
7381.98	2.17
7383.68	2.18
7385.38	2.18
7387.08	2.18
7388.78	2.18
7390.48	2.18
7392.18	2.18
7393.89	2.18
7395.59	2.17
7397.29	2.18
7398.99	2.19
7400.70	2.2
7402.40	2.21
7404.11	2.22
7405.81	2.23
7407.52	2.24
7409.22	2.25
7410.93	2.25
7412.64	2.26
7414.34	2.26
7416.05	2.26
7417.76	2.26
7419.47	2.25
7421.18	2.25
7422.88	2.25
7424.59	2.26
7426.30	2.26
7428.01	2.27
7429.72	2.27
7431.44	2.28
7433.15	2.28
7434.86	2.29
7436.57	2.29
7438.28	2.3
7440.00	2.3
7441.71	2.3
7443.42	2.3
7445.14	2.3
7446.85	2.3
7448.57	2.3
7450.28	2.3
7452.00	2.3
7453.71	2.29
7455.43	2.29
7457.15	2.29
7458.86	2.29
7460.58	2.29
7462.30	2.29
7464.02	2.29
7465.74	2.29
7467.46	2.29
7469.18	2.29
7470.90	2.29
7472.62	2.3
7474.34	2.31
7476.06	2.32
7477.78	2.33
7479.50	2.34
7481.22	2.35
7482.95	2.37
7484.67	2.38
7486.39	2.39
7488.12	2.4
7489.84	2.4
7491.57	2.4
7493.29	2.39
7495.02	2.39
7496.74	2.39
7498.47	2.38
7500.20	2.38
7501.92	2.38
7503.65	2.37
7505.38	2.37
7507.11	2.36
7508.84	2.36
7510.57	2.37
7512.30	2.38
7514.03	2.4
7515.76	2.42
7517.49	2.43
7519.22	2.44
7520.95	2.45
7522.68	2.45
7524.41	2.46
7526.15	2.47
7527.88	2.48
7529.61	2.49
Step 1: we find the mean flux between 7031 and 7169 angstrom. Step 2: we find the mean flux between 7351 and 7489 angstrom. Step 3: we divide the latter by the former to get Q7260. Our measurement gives 1.82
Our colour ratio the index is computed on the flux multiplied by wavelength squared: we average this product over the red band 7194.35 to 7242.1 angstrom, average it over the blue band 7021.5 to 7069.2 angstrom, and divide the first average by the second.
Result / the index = 0.8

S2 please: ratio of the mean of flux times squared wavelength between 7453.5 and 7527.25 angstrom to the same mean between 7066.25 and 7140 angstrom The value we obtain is 2.3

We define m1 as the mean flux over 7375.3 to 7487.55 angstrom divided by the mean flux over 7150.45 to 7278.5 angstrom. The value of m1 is 1.8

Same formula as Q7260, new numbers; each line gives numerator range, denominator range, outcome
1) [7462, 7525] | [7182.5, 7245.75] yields 1.96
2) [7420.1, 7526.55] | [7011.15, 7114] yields 1.64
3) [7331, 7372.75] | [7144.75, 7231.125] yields 1.84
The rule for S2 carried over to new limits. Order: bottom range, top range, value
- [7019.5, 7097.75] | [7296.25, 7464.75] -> 1.57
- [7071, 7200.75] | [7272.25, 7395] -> 1.87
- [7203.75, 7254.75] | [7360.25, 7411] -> 1.76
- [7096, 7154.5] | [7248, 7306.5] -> 1.63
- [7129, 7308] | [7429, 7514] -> 1.95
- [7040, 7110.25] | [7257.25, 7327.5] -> 1.35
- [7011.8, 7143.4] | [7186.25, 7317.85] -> 1.15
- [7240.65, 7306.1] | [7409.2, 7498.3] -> 1.53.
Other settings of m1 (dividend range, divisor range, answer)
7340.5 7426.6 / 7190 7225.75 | 1.87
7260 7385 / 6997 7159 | 1.43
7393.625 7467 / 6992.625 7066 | 1.44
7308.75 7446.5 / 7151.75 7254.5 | 1.79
